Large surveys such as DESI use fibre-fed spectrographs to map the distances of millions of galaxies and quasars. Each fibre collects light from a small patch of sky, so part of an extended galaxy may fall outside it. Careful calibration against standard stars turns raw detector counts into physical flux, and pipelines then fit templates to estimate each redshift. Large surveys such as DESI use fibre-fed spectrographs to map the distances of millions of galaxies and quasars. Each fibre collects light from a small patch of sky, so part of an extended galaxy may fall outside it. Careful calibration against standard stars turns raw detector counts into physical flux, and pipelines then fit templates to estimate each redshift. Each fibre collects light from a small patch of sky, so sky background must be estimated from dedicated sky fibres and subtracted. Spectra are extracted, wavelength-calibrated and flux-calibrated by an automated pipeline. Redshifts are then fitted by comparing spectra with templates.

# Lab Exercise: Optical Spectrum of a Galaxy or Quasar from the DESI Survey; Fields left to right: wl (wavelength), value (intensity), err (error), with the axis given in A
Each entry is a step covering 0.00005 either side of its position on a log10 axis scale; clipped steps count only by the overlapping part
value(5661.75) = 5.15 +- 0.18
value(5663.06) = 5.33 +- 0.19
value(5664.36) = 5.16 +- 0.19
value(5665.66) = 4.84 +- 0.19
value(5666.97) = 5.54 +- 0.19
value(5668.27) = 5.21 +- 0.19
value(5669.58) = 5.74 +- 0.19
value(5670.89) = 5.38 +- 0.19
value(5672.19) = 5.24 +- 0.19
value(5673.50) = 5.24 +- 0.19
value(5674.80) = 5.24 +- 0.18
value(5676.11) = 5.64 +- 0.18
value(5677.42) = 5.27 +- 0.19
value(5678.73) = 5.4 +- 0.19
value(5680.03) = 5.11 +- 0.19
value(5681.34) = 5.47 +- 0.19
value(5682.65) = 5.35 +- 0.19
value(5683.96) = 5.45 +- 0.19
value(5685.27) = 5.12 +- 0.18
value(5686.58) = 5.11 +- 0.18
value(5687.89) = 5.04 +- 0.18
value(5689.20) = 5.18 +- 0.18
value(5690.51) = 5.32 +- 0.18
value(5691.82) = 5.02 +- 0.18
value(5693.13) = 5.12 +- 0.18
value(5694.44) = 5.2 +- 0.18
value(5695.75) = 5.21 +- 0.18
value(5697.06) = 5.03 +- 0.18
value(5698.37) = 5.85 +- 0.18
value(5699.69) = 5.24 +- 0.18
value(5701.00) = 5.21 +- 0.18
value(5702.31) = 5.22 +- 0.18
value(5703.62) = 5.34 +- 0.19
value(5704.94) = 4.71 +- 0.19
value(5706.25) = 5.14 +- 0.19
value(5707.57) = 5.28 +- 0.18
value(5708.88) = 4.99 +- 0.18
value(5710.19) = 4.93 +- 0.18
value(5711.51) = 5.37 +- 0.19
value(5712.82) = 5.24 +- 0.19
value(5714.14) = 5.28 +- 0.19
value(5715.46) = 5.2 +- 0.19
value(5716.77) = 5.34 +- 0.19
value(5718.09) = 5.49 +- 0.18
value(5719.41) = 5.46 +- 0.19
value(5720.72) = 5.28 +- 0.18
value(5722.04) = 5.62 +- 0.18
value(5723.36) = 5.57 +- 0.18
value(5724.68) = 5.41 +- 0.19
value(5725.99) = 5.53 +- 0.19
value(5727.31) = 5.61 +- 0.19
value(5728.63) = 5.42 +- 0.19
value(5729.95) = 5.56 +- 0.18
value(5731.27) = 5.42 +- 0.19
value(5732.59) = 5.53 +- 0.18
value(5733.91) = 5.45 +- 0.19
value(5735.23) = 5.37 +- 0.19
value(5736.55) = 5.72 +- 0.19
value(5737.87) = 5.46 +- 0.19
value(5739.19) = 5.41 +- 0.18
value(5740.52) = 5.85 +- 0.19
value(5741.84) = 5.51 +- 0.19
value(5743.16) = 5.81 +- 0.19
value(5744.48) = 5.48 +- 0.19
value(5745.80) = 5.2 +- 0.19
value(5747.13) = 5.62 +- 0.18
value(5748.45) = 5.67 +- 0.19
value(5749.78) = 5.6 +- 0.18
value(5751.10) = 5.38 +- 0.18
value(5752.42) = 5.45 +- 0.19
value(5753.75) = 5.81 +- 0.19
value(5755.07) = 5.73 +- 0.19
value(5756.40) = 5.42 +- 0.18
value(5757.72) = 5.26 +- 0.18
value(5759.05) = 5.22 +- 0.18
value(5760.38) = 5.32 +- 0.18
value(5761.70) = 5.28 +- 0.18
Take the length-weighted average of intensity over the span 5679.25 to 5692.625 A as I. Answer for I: 5.22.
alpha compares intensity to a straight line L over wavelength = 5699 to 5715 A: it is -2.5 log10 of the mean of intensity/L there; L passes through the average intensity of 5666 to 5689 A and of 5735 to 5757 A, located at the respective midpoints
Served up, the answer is 0.05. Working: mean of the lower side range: 5.31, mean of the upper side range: 5.56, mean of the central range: 5.16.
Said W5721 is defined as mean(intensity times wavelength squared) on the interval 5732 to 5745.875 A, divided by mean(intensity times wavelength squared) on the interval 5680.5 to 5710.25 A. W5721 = 1.1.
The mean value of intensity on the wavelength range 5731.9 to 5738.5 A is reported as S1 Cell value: 5.51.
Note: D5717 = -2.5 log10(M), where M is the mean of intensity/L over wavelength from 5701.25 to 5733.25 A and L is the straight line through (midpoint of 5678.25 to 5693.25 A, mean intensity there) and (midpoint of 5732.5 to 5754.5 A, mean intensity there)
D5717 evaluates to 0.02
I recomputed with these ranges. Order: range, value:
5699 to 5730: 5.31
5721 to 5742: 5.52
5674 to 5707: 5.24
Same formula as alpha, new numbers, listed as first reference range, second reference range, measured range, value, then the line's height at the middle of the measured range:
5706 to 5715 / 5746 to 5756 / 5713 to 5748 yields -0.02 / 5.38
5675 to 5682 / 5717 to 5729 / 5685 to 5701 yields 0.04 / 5.4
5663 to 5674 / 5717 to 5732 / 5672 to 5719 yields 0.03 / 5.39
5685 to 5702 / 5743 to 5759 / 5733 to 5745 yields -0.02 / 5.45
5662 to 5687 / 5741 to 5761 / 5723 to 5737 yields -0.01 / 5.45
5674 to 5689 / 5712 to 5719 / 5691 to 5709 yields 0.02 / 5.3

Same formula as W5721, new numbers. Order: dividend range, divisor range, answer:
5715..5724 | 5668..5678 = 1.03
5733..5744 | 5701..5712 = 1.10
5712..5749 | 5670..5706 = 1.06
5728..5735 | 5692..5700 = 1.05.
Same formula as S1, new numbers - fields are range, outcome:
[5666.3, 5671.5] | 5.46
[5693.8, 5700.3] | 5.3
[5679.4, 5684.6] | 5.34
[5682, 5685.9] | 5.3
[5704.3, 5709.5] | 5.03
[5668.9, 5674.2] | 5.4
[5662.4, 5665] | 5.24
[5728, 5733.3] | 5.48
